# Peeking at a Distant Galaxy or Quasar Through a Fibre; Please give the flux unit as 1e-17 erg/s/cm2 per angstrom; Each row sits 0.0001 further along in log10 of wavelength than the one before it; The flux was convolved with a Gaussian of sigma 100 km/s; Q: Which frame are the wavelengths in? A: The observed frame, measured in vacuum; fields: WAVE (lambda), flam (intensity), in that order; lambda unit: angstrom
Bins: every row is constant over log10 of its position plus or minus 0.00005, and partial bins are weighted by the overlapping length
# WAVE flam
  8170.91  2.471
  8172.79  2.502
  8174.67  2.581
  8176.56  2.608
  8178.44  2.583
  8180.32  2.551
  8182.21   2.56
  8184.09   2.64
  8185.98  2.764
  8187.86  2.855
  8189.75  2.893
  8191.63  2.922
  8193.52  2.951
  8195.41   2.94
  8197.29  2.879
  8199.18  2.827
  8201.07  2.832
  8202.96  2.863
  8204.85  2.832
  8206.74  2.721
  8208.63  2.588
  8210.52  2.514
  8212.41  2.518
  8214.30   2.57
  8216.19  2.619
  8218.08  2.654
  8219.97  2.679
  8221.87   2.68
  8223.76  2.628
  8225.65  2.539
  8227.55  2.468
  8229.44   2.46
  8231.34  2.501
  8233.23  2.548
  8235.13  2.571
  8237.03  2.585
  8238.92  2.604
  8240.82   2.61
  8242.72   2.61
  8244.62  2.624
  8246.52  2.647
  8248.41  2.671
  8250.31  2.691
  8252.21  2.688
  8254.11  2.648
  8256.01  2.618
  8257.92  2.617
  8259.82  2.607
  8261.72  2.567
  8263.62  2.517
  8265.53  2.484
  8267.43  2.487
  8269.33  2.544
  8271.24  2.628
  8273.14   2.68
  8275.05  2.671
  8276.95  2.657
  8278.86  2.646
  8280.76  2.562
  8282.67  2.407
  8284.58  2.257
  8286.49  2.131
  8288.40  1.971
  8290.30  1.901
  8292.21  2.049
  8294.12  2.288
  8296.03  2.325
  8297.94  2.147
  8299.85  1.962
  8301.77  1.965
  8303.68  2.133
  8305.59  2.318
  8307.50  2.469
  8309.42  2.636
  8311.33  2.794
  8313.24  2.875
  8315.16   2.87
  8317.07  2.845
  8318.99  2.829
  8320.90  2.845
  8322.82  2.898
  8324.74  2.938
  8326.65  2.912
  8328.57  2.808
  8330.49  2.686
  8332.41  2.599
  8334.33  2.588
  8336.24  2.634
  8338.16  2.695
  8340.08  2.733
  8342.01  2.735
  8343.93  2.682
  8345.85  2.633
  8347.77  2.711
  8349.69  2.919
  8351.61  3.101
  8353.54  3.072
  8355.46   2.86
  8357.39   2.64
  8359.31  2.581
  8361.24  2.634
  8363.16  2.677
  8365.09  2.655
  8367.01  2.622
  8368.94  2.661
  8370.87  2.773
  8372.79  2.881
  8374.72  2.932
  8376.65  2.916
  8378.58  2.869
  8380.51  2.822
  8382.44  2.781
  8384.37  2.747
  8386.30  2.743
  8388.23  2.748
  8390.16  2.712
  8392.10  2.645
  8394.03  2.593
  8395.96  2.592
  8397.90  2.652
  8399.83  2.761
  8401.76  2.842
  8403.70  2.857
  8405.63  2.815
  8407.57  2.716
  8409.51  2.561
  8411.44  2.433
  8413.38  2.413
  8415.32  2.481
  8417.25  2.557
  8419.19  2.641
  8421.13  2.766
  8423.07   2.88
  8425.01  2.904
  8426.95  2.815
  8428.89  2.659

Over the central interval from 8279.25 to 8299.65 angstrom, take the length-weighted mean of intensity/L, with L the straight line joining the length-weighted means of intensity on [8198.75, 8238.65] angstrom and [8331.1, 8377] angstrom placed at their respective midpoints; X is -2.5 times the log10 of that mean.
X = 0.21 mag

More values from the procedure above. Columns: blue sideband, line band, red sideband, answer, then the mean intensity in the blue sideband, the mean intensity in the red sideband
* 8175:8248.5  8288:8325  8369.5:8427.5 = 0.10 mag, 2.67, 2.73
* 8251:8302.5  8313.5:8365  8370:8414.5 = -0.08 mag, 2.41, 2.73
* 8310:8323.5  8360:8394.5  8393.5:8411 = 0.00 mag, 2.84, 2.7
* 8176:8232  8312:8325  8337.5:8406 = -0.05 mag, 2.69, 2.76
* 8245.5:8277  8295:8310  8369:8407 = 0.19 mag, 2.61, 2.77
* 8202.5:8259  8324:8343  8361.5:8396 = -0.01 mag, 2.62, 2.75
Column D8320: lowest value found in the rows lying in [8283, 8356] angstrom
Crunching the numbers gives 1.901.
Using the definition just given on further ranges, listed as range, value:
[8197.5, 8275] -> 2.46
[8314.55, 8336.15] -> 2.588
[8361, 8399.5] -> 2.592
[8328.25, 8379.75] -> 2.581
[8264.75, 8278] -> 2.484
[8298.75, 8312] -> 1.962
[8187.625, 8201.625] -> 2.827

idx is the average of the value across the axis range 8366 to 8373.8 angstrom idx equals 2.74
